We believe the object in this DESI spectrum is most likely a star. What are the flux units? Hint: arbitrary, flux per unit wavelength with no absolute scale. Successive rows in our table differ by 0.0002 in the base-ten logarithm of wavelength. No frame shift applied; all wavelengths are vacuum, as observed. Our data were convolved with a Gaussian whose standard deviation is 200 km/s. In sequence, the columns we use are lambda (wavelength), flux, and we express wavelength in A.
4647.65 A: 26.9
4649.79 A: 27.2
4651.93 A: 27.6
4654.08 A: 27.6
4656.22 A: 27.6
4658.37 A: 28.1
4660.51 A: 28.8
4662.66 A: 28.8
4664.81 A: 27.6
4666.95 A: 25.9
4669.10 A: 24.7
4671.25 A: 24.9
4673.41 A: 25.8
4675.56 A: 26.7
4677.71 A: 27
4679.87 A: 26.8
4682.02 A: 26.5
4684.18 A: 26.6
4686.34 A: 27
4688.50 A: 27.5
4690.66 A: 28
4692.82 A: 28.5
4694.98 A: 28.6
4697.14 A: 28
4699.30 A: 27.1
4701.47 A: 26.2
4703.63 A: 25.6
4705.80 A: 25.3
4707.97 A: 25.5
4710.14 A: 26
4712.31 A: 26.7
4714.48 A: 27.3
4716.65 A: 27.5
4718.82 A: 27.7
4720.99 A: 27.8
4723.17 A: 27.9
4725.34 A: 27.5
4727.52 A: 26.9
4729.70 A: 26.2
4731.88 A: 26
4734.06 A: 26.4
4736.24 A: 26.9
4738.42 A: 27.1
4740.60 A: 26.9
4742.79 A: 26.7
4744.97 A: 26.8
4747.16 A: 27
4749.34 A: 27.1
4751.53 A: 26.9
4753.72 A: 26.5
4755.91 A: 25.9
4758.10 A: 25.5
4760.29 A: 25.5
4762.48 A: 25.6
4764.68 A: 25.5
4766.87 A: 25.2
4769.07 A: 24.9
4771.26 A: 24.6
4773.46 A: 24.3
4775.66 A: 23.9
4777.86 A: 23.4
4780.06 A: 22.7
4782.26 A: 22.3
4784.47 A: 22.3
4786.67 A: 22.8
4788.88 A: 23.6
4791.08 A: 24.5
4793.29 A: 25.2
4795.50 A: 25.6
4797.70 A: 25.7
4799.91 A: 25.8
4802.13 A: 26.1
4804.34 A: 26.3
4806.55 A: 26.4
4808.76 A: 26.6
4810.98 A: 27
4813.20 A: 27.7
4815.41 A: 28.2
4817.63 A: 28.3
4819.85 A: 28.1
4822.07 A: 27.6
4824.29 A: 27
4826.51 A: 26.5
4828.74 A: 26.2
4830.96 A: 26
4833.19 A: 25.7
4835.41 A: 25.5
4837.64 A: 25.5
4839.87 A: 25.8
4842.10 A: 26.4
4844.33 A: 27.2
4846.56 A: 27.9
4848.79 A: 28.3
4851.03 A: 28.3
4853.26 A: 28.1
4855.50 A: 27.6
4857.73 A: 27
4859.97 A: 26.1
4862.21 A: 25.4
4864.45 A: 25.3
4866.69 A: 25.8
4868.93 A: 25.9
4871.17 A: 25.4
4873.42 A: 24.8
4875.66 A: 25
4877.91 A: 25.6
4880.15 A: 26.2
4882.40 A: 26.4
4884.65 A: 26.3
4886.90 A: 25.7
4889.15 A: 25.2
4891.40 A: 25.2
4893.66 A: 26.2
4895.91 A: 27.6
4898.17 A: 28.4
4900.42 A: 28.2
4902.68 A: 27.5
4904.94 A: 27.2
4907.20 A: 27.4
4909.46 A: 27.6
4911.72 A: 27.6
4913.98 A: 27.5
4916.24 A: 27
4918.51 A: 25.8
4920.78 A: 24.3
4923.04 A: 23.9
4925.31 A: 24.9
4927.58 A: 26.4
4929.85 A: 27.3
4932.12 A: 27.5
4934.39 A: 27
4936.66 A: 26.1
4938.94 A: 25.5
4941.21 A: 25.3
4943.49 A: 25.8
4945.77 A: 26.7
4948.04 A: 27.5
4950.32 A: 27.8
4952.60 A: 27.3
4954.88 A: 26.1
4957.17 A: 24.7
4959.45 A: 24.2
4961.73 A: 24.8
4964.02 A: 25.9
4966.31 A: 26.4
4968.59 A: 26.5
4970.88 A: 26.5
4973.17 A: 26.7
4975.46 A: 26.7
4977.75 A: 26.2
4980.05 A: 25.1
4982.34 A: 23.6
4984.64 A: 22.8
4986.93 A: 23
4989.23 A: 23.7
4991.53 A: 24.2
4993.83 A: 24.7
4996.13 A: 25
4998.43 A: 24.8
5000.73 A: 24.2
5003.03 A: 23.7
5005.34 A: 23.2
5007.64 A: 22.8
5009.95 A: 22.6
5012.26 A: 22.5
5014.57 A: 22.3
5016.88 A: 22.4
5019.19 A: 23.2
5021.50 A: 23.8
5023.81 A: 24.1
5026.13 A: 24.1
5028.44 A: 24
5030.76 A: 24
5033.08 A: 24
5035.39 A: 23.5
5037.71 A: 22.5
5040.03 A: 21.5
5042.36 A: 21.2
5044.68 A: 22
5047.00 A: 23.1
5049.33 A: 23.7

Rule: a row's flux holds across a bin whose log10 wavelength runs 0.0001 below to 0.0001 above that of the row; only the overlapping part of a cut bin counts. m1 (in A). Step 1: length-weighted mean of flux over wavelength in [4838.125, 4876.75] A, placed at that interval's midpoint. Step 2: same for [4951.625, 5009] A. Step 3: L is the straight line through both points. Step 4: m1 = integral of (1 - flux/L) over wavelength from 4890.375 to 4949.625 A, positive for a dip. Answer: -2.2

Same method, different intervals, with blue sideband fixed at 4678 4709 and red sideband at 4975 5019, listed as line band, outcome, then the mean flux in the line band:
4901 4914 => -1.5 A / 27.5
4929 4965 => -2.8 A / 26.2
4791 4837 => -1.5 A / 26.5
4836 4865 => -1.7 A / 26.8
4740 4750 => -0.2 A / 26.9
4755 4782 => 1.6 A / 24.7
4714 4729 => -0.5 A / 27.5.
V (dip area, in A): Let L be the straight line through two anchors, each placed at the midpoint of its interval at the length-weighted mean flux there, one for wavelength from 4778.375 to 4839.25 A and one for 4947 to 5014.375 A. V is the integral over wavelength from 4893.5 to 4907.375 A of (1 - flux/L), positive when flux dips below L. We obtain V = -1.3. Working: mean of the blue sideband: 25.7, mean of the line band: 27.6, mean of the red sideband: 24.9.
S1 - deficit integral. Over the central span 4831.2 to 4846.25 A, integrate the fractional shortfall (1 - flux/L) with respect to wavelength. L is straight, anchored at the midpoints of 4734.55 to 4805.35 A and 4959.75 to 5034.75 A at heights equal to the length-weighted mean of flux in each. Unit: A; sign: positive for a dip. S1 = -0.68 A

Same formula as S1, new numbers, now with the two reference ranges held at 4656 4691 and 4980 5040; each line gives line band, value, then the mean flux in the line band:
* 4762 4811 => 2.0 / 24.7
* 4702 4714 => 0.3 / 25.9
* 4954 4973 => -1.3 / 25.7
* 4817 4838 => -1.0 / 26.6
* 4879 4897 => -1.0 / 26.1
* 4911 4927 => -0.9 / 25.8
